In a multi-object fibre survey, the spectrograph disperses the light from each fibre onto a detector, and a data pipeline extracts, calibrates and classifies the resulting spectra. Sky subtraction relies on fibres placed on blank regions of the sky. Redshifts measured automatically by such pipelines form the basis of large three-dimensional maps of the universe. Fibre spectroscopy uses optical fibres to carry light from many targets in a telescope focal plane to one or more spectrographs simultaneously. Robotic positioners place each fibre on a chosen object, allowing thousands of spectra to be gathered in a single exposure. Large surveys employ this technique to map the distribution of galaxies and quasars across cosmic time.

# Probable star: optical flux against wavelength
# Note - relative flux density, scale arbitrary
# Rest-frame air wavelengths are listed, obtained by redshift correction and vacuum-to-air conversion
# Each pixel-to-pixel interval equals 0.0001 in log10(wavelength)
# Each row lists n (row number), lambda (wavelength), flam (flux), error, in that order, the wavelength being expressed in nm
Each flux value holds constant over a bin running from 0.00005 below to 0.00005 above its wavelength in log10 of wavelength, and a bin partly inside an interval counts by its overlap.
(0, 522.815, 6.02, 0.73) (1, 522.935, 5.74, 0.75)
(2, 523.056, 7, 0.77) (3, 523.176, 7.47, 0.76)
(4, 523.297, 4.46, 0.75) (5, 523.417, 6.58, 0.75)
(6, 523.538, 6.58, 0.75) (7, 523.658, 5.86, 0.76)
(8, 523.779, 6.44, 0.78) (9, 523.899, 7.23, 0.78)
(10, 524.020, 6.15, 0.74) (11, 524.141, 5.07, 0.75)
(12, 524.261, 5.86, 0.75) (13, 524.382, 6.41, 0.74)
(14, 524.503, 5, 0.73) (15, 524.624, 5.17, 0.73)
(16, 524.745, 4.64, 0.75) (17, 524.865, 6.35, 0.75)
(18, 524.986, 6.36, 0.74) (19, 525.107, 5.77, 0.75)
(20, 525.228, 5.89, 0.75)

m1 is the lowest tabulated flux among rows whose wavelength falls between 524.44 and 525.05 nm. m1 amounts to 4.64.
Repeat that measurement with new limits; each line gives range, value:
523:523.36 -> 4.46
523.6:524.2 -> 5.07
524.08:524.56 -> 5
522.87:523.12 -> 5.74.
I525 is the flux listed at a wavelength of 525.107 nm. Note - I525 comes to 5.77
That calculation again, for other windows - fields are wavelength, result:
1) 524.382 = 6.41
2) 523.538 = 6.58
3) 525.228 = 5.89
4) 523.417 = 6.58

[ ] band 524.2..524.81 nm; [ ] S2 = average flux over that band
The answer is 5.43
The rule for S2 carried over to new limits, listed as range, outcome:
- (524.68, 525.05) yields 5.78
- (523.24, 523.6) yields 5.9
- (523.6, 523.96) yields 6.51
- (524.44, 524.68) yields 5.09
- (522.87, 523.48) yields 6.25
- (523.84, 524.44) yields 6.14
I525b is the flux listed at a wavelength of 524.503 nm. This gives 5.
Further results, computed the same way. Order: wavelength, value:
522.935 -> 5.74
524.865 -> 6.35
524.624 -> 5.17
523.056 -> 7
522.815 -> 6.02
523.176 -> 7.47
